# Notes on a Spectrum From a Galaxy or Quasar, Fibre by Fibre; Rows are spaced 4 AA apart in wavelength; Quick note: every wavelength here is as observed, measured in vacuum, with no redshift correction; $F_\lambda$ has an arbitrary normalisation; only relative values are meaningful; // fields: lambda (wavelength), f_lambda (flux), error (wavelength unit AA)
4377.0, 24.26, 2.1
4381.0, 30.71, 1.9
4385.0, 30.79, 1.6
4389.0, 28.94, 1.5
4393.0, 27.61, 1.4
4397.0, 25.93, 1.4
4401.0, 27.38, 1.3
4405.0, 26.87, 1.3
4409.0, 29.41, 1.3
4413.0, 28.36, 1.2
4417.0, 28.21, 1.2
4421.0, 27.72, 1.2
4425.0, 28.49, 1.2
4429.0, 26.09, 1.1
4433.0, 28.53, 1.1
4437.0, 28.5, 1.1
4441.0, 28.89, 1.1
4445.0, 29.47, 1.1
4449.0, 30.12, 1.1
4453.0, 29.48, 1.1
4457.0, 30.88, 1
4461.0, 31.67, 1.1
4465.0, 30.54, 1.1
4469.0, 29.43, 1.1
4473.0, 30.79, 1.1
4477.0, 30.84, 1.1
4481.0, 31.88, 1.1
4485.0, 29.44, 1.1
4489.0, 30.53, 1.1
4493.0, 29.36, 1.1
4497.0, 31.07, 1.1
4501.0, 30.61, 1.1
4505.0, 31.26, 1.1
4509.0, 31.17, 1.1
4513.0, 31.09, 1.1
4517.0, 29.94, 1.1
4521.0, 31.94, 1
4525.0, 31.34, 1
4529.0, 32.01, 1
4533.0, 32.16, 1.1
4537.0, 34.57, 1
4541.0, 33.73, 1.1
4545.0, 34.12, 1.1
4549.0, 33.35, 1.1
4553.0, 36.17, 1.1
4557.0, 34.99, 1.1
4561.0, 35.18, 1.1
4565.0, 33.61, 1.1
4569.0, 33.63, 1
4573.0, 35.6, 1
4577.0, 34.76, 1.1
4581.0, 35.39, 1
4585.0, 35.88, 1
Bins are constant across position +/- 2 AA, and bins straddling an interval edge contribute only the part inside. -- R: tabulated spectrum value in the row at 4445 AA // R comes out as 29.47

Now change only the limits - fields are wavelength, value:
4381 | 30.71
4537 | 34.57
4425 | 28.49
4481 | 31.88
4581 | 35.39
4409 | 29.41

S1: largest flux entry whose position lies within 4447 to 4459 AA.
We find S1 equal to 30.88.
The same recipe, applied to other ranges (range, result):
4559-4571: 35.18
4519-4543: 34.57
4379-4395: 30.79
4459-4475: 31.67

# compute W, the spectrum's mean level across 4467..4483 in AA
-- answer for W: 30.7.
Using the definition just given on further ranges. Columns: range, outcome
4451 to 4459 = 30.2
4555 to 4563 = 35.1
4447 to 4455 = 29.8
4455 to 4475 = 30.7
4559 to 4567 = 34.4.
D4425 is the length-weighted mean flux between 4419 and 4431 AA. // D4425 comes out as 27.4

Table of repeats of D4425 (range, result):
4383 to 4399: 28.3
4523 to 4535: 31.8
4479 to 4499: 30.5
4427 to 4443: 28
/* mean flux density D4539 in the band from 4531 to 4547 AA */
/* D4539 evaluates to 33.6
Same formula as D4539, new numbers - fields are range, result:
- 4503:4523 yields 31.1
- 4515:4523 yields 30.9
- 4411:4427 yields 28.2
